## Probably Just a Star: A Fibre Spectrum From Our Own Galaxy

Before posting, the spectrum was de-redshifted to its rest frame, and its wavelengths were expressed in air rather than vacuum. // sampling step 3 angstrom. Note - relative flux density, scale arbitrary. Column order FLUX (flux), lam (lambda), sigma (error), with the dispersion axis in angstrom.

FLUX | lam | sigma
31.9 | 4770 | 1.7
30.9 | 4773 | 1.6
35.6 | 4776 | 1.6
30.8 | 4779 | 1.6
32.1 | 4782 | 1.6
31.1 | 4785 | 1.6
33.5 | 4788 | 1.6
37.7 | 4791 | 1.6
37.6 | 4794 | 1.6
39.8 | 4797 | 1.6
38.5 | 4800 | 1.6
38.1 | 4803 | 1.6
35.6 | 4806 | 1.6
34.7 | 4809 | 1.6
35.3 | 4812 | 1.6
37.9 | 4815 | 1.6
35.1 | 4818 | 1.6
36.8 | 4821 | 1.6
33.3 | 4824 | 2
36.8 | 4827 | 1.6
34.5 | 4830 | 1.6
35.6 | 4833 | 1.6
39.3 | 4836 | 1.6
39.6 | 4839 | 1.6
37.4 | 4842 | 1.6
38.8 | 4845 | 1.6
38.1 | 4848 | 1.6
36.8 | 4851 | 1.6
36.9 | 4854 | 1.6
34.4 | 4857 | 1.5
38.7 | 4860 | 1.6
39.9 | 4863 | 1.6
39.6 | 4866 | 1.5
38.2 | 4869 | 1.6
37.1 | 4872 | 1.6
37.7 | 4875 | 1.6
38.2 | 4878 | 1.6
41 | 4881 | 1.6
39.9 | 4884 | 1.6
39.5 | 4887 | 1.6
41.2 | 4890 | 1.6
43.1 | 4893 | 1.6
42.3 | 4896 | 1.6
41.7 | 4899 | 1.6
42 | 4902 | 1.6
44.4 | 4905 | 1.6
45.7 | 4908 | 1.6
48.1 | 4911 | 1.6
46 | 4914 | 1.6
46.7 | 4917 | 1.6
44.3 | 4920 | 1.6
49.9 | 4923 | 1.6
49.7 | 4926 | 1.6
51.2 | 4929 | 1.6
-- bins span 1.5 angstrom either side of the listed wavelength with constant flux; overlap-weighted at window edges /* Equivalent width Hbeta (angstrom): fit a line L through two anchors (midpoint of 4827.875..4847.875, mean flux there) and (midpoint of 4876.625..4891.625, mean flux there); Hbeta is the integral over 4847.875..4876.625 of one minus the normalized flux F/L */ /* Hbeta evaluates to 0.8 angstrom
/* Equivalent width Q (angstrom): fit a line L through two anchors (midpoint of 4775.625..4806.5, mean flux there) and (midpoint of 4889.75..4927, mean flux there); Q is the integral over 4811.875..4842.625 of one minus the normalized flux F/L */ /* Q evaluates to 1.5 angstrom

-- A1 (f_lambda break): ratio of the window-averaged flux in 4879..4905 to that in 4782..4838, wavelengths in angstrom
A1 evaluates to 1.1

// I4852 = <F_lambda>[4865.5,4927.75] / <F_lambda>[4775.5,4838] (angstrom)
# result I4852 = 1.20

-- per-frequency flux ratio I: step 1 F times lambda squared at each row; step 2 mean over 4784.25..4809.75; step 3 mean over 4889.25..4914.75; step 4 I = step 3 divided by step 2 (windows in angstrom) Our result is 1.3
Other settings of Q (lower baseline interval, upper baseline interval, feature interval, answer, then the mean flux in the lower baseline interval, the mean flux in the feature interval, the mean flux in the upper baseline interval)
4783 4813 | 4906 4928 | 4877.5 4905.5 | 2.2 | 36.1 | 41.3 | 47.2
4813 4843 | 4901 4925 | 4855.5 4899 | 2.8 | 36.6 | 39.4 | 46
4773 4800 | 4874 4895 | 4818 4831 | 0.5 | 34.8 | 35.4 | 40.2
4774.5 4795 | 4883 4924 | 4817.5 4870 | 2.2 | 34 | 37.2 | 43.9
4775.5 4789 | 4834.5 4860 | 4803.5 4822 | -0.6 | 32.4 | 36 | 37.7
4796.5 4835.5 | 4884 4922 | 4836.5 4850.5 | 0.1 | 36.3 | 38.4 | 43.7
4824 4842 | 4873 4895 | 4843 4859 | 0.4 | 36.9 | 37.1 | 40.1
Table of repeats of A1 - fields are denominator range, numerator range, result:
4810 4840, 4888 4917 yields 1.21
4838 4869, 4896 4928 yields 1.20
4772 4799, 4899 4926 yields 1.33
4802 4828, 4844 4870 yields 1.06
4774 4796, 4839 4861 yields 1.10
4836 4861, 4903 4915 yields 1.22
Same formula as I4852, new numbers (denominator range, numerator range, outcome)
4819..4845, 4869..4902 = 1.09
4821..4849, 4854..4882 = 1.03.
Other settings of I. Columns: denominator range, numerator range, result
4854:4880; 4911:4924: 1.26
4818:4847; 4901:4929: 1.31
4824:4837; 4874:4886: 1.11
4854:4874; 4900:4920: 1.22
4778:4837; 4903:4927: 1.37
